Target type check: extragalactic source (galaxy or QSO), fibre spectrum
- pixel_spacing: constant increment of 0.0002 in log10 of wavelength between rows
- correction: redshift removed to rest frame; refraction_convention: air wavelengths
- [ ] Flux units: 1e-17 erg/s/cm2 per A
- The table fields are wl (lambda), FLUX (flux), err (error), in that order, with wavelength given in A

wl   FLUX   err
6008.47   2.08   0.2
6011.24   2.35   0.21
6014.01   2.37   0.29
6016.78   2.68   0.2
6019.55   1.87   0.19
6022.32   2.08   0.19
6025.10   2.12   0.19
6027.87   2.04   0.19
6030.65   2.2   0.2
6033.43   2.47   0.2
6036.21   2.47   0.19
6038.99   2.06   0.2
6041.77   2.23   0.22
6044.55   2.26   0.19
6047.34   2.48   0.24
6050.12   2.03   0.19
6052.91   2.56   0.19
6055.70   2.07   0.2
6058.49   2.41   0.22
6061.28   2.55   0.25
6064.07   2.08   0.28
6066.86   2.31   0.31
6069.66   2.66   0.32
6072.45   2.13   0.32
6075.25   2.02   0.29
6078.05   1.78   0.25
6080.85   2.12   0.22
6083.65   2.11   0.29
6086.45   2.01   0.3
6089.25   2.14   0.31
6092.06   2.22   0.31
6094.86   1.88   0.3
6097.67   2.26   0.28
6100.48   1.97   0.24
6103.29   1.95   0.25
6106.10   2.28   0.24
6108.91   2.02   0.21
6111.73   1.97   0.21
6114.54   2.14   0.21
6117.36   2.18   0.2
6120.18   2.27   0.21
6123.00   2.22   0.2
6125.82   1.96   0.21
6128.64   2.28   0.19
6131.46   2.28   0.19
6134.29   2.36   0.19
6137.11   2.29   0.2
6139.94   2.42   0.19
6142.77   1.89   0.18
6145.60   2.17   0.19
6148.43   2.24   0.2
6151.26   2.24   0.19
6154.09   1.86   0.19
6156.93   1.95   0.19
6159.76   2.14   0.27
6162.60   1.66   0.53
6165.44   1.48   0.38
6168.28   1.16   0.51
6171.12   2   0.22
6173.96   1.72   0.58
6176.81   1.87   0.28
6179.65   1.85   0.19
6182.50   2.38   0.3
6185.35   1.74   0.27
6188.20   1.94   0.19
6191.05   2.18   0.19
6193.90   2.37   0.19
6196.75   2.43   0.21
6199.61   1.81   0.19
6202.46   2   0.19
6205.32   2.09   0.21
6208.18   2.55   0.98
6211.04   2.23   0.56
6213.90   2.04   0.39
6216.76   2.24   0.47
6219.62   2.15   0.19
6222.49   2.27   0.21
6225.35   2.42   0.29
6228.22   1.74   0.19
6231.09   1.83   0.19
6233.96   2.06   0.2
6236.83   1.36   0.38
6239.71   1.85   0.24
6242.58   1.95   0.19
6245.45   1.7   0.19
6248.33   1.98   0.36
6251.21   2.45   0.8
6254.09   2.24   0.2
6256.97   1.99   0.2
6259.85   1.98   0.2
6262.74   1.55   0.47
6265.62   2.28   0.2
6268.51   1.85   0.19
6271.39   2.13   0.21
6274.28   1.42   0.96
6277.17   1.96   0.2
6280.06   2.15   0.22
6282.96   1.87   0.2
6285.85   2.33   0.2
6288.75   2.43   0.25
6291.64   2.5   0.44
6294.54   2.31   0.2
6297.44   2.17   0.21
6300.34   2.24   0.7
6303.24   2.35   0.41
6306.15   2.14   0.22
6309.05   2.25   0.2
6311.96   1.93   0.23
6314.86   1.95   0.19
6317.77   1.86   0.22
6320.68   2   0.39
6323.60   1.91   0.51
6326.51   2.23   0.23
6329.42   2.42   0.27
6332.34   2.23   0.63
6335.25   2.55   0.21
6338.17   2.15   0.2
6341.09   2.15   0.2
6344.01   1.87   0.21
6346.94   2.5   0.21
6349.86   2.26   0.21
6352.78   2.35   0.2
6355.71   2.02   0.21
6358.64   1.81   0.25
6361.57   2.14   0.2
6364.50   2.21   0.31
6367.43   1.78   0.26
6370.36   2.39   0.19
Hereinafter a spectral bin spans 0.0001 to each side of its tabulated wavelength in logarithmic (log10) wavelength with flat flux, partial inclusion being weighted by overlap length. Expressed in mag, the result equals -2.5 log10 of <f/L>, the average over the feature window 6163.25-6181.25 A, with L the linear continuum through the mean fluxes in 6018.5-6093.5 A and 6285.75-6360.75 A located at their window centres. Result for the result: 0.29 mag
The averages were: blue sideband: 2.2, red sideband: 2.19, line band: 1.69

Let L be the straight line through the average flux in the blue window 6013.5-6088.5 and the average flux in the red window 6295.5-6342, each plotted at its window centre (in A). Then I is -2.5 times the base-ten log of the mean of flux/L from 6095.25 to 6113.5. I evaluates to 0.07 mag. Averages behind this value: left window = 2.23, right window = 2.16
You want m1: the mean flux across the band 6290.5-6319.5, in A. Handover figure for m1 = 2.16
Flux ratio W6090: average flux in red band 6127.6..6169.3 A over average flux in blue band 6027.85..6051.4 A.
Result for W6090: 0.90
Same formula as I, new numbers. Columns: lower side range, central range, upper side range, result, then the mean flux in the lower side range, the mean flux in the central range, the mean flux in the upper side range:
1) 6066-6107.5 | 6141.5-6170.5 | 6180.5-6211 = 0.14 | 2.12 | 1.88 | 2.15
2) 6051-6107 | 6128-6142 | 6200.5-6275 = -0.09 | 2.17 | 2.31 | 2.02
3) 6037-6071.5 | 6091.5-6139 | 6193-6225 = 0.06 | 2.31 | 2.15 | 2.2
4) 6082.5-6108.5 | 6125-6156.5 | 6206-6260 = -0.05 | 2.09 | 2.18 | 2.06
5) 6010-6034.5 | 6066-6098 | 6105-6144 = 0.04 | 2.24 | 2.13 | 2.18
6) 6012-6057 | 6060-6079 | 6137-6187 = -0.03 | 2.25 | 2.23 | 1.94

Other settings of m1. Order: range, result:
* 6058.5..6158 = 2.15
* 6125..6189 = 2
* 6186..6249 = 2.05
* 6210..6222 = 2.17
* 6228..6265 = 1.91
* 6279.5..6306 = 2.26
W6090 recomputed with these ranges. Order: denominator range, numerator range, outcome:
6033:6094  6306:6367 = 0.96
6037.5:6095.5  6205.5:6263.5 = 0.93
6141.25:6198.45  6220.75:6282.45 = 1.00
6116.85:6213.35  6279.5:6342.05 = 1.06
